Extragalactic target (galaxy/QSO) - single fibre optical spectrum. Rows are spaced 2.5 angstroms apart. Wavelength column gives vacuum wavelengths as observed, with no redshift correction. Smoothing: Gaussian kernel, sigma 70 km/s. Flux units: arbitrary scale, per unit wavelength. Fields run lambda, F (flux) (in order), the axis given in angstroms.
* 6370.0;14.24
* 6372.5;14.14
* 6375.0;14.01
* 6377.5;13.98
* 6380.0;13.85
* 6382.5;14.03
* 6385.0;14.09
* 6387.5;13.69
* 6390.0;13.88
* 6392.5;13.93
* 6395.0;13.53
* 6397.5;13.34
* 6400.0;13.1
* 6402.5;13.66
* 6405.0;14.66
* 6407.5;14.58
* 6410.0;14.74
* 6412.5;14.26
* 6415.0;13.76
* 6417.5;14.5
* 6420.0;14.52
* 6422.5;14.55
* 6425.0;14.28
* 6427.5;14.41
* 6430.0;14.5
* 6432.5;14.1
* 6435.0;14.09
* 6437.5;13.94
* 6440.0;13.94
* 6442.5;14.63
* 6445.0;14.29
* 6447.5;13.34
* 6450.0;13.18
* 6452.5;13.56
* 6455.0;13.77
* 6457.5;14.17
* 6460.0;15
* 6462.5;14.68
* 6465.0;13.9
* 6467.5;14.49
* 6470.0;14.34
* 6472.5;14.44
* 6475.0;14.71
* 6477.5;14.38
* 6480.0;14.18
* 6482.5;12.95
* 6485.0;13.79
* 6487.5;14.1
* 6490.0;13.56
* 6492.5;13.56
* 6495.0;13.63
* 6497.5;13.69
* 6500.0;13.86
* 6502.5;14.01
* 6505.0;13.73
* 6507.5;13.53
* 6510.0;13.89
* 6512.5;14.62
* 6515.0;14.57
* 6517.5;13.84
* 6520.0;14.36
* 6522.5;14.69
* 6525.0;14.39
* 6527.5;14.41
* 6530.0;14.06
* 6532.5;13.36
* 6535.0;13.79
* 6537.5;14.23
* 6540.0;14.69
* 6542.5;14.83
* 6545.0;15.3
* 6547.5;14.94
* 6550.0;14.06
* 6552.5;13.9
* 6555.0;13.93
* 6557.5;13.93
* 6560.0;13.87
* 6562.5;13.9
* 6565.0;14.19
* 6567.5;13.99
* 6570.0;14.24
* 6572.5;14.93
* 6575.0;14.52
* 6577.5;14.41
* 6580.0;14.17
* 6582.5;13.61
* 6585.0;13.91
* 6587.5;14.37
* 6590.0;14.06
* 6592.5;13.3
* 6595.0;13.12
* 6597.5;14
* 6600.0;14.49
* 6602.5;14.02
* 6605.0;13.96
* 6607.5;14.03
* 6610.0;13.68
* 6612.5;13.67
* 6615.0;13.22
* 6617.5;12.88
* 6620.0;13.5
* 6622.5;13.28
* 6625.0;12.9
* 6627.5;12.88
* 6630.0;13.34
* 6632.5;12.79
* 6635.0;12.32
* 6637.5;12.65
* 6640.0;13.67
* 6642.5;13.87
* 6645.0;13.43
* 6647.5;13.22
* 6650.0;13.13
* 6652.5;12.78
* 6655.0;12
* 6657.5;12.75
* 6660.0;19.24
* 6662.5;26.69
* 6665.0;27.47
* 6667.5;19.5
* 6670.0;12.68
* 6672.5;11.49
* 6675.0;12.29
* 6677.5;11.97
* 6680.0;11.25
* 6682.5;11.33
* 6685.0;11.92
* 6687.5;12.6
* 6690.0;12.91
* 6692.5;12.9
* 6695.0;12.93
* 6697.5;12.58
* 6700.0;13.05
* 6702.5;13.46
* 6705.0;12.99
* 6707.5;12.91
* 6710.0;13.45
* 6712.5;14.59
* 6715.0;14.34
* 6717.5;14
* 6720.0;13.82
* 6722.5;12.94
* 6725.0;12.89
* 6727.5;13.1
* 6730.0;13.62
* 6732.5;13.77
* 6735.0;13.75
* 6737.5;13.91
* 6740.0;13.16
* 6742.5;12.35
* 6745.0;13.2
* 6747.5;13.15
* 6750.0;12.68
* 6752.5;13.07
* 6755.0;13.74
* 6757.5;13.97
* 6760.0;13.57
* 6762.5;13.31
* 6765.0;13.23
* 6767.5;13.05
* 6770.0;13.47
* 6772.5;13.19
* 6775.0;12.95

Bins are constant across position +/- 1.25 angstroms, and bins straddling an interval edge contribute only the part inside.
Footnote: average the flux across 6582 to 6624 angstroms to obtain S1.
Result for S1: 13.7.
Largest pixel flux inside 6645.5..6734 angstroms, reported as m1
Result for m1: 27.47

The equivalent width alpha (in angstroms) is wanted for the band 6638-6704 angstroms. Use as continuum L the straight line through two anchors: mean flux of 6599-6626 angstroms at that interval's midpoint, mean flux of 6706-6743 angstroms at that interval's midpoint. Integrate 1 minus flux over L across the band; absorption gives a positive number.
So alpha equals -3.34 angstroms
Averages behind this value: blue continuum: 13.6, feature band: 14.3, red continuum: 13.5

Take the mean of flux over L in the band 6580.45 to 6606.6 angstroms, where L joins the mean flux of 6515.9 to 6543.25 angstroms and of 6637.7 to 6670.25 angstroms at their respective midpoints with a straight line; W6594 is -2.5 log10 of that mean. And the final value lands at 0.10 mag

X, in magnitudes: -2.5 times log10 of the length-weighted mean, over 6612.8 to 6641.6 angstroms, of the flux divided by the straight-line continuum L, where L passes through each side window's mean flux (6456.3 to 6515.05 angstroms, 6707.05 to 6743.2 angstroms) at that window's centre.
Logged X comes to 0.06 mag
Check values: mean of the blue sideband 14.1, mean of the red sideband 13.5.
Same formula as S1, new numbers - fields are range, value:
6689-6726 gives 13.3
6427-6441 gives 14.2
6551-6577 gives 14.1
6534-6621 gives 14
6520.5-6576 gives 14.3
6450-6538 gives 14.1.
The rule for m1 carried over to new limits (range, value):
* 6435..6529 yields 15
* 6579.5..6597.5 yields 14.37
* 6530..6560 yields 15.3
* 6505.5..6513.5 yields 14.62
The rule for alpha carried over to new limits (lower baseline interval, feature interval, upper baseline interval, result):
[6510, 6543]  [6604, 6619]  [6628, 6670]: 1.5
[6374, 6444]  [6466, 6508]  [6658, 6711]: 0.8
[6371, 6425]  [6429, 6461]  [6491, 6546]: 0.1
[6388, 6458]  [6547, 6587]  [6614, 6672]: 1.0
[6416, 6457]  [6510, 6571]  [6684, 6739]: -2.0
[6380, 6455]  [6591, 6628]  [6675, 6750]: -0.4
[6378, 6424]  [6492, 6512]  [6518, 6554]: 0.7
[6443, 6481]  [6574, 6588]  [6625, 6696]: 0.0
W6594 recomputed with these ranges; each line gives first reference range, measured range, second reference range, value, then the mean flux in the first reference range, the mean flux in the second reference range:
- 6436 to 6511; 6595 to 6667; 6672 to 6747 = -0.09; 14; 13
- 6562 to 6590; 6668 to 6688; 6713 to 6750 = 0.13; 14.2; 13.4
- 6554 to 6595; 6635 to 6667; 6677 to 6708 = -0.21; 14.1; 12.5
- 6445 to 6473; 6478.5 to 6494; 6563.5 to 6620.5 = 0.03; 14.1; 13.9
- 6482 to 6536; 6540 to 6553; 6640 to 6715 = -0.05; 13.9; 14.2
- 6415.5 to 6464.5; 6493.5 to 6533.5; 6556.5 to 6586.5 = 0.01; 14.2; 14.1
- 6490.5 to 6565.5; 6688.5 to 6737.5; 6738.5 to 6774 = 0.00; 14.1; 13.2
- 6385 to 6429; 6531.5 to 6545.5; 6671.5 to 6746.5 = -0.06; 14.1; 13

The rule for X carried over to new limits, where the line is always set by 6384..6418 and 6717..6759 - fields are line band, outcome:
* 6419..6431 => -0.04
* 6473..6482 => -0.04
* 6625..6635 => 0.05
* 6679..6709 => 0.07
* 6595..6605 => -0.03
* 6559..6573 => -0.04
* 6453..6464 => -0.04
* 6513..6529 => -0.05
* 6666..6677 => -0.05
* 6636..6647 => 0.01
